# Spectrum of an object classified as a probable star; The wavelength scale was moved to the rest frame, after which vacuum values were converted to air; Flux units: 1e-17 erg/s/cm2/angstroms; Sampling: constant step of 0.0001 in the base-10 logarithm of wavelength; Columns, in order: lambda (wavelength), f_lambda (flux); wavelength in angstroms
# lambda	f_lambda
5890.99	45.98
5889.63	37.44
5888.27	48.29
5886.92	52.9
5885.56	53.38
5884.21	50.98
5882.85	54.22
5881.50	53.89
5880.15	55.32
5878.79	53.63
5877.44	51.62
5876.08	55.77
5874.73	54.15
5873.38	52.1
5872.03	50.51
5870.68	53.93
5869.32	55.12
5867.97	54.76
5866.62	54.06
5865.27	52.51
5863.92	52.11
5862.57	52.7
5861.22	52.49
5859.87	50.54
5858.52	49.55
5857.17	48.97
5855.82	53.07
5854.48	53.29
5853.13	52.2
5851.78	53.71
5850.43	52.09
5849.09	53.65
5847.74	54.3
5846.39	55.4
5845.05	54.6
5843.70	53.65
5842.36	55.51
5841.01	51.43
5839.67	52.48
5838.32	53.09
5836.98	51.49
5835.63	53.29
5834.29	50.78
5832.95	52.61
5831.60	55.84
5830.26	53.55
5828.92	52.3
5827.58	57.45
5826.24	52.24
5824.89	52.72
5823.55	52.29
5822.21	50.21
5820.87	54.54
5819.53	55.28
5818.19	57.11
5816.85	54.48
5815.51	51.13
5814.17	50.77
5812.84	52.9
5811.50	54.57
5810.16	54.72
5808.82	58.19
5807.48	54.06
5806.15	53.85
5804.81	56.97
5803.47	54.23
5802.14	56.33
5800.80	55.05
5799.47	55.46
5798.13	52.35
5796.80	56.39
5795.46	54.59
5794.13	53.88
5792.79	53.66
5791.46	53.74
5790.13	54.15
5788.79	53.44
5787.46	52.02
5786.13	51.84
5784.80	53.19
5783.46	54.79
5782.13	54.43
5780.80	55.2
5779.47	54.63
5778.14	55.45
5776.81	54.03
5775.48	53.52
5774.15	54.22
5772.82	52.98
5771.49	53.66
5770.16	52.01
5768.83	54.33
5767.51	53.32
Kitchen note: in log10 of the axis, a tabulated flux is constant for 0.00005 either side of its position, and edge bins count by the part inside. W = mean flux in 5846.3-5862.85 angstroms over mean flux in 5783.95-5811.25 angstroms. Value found 0.96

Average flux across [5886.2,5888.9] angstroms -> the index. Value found 50.7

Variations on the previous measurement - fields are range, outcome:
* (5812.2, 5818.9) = 53.3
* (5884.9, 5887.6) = 53.1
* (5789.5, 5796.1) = 54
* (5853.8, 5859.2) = 51.2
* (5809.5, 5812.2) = 54.6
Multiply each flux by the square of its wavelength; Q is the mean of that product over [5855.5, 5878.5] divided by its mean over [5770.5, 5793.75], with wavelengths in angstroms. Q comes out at 1.0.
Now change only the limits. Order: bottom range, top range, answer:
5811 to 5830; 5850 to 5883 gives 1.01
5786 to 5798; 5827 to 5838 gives 1.01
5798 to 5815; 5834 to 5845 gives 0.98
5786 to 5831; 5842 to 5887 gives 1.00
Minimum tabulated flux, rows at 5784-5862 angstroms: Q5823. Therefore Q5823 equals 48.97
